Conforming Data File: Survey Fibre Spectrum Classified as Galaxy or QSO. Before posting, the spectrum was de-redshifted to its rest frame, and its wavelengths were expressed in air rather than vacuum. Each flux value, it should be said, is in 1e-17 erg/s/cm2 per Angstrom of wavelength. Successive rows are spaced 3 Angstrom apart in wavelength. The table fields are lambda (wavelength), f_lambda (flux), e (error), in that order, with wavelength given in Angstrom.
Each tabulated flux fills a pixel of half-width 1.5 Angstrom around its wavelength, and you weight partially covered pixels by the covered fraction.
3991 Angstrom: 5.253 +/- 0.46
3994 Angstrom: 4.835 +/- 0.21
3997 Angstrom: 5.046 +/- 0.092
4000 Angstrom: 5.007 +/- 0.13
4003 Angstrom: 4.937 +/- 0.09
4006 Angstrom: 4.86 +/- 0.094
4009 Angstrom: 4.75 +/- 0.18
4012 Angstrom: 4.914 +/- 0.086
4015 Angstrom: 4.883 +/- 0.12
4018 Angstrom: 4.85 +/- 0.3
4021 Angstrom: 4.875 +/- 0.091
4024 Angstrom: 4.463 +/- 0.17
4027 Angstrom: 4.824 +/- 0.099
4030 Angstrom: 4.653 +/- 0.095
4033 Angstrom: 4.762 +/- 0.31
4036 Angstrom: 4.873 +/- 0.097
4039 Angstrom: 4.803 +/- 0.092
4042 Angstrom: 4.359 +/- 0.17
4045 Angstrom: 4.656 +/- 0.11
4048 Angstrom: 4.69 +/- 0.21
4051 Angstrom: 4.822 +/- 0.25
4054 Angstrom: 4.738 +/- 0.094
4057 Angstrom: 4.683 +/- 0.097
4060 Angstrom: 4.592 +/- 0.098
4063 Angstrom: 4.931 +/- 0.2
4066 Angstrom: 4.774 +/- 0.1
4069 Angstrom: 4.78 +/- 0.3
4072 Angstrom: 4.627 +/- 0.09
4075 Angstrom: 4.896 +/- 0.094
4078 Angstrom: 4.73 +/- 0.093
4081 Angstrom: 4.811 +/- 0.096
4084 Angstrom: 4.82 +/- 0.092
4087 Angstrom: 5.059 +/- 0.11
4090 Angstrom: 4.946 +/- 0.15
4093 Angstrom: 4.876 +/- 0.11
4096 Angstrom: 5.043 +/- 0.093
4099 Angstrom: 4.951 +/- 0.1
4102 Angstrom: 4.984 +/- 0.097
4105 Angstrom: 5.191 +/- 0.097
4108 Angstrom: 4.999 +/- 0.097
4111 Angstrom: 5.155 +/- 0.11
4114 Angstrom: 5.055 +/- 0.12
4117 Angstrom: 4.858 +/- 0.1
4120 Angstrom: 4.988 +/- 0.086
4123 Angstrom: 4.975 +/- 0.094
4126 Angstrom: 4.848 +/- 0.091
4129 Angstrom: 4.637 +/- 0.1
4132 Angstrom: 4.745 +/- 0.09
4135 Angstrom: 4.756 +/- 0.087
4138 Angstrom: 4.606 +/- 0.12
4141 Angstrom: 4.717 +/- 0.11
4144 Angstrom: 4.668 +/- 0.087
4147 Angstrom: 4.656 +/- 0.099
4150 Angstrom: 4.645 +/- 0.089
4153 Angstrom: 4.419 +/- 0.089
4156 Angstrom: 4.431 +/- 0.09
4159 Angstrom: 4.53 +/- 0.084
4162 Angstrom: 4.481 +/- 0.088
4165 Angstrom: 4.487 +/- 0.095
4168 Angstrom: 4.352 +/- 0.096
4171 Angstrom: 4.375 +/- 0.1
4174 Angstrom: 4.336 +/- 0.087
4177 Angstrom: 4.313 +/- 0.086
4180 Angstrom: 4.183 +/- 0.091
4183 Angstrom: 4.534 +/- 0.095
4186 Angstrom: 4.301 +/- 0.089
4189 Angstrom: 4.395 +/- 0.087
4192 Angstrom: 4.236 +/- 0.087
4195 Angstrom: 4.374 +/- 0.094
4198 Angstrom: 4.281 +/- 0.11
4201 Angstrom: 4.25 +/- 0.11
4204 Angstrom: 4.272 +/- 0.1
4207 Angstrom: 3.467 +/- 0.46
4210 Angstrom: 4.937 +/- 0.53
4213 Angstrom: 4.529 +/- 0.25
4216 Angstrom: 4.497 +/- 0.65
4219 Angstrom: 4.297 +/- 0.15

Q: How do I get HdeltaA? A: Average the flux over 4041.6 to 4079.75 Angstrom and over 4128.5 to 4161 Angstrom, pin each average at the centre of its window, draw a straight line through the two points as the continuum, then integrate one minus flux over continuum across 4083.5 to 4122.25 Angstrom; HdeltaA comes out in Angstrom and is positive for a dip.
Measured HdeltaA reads -2.7 Angstrom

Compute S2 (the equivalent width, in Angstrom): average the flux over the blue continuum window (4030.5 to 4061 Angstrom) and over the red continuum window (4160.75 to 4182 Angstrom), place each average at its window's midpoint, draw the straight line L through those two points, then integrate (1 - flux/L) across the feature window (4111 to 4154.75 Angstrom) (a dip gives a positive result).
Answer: -2.9 Angstrom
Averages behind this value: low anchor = 4.7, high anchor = 4.36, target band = 4.77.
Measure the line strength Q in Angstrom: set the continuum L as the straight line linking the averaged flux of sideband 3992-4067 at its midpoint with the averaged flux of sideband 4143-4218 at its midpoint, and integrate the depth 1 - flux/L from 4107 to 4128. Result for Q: -1.9 Angstrom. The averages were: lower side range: 4.79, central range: 4.97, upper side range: 4.4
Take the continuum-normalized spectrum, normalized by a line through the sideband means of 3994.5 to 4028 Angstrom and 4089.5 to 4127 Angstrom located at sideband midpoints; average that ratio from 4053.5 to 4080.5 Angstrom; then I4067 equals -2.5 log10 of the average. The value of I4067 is 0.04 mag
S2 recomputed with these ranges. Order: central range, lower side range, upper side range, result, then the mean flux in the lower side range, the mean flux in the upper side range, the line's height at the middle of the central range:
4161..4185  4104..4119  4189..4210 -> 0.5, 5.04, 4.22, 4.47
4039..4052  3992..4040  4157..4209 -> 0.3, 4.84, 4.31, 4.75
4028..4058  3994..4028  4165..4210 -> 0.3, 4.85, 4.29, 4.75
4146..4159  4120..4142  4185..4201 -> 0.2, 4.77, 4.31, 4.61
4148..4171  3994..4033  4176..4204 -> -0.4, 4.84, 4.32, 4.41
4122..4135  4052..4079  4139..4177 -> -0.6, 4.75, 4.5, 4.58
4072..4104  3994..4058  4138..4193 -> -1.8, 4.79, 4.45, 4.64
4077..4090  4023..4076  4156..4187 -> -0.7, 4.72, 4.39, 4.63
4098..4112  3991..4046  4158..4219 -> -1.5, 4.81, 4.35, 4.58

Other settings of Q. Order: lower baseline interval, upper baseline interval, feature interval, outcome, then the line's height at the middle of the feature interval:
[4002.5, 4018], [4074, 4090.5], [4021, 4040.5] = 0.5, 4.87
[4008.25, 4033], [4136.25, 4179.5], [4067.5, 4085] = -0.4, 4.66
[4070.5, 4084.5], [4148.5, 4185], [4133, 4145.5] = -0.4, 4.53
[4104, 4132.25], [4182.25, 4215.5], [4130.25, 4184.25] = 1.6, 4.65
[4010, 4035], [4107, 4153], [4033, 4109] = -0.5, 4.79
